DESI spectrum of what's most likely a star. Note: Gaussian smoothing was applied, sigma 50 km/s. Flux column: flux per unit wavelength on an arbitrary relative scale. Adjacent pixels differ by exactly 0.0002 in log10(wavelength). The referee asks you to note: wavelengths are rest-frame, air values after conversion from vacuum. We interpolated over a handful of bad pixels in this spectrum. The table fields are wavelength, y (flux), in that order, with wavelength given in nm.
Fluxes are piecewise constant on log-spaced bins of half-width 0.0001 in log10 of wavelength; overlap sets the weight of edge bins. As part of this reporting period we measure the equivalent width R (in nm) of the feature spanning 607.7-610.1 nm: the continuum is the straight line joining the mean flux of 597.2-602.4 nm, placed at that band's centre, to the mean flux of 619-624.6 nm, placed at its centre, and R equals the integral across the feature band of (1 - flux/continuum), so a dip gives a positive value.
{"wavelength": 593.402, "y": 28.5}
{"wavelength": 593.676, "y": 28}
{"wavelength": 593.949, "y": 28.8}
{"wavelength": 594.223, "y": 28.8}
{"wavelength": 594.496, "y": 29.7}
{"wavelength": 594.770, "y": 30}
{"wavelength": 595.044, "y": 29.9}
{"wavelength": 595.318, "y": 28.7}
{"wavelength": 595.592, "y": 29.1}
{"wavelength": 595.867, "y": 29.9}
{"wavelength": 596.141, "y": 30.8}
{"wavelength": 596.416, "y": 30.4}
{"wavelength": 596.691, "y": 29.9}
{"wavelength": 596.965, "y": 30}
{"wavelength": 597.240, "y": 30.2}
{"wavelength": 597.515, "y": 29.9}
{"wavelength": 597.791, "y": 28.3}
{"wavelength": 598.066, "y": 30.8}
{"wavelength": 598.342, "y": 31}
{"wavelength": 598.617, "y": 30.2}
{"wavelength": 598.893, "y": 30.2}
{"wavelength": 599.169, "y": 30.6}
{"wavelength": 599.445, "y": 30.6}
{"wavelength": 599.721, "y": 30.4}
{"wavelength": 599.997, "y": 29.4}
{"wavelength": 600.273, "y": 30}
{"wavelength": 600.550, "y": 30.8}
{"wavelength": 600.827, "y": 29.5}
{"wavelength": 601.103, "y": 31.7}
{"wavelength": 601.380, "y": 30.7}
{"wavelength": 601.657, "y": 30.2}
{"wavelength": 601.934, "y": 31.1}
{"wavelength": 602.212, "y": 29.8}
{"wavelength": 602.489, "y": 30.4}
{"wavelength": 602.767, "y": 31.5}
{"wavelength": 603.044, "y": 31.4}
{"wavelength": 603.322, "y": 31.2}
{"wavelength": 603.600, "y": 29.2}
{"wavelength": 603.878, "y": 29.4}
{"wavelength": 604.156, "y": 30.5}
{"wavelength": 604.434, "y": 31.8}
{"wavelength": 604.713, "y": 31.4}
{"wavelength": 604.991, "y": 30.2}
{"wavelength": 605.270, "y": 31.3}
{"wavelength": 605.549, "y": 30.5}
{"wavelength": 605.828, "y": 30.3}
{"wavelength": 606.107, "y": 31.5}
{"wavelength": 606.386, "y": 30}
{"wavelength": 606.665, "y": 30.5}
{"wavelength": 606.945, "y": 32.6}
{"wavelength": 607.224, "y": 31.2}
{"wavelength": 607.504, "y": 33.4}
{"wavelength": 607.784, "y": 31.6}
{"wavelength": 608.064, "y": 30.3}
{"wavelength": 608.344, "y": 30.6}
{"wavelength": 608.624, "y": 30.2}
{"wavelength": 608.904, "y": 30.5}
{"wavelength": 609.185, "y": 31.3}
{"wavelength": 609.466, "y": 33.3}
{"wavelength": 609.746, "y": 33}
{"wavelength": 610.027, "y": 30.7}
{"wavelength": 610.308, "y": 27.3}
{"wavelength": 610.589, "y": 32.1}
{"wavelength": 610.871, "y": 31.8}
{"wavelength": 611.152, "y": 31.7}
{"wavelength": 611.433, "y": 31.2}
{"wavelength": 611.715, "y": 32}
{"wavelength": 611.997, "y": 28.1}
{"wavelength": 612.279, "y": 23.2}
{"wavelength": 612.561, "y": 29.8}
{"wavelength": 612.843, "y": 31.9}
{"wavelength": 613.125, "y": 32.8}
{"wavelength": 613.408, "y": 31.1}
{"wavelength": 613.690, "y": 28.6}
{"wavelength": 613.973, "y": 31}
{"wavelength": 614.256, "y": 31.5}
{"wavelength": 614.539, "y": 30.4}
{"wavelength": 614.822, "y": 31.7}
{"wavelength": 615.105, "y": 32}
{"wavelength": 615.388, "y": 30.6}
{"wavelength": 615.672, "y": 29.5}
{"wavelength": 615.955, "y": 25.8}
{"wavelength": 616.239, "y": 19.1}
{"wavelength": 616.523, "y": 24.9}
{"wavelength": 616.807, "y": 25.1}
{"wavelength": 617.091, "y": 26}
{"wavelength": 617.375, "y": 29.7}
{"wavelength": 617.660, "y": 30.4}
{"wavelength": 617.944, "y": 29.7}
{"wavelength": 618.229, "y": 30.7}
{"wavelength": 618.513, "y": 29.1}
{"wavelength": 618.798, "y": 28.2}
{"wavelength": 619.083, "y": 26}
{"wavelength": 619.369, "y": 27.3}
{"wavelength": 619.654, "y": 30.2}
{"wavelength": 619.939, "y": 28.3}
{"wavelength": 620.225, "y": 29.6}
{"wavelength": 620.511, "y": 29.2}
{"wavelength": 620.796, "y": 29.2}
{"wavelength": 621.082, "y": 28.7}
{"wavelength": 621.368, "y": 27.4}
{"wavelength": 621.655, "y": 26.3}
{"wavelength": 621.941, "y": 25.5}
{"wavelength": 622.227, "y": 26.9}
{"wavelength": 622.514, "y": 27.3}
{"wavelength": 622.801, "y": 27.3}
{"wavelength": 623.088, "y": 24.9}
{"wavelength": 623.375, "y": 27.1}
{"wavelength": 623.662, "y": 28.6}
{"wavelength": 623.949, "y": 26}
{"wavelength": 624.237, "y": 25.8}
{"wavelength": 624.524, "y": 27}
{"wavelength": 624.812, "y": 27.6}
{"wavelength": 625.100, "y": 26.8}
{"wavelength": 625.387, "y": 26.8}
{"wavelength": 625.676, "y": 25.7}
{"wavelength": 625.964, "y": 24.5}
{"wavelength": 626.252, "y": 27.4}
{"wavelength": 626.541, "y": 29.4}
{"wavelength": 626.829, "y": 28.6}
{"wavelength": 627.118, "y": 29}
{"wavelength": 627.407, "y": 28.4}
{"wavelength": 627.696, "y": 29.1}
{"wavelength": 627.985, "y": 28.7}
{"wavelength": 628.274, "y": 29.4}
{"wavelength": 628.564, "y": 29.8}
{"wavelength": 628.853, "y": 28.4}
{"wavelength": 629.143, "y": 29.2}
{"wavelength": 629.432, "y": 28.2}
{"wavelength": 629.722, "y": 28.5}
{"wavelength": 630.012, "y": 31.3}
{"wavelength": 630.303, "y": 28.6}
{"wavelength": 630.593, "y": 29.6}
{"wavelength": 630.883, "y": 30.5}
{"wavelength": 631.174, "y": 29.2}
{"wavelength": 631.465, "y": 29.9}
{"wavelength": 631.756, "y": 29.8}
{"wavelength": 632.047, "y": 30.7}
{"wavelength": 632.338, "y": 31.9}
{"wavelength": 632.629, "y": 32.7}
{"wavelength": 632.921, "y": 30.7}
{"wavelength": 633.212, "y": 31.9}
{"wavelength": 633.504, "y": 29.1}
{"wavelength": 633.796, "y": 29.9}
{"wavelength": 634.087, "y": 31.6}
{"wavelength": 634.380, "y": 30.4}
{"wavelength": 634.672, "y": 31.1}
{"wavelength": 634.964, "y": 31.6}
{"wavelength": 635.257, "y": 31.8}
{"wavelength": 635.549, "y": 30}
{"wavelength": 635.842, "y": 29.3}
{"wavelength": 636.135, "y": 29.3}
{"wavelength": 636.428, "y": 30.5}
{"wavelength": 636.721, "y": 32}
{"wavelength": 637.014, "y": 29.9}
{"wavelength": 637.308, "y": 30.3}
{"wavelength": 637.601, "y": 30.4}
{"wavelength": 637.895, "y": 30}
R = -0.18 nm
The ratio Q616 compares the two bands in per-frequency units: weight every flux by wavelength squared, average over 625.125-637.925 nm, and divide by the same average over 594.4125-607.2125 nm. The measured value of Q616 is 1.08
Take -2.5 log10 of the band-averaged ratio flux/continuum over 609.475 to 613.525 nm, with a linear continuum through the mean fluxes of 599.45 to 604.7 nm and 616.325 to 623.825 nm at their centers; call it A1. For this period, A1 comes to -0.05 mag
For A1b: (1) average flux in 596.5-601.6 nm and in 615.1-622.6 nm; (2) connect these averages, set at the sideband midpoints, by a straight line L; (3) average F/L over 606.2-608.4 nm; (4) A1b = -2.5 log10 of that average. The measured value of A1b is -0.07 mag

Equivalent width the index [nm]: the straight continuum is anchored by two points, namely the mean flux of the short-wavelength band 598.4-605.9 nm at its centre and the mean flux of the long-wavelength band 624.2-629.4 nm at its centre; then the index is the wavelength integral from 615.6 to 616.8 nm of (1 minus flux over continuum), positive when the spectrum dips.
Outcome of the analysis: 0.18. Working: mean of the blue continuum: 30.5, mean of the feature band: 24.6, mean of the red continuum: 27.9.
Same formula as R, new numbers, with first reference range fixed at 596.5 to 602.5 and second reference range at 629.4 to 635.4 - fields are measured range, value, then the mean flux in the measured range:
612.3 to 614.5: -0.01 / 30.5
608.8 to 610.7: -0.05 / 31.2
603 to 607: -0.06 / 30.7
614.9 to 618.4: 0.29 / 27.9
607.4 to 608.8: -0.04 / 31.2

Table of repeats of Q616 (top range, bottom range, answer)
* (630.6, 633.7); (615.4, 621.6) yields 1.15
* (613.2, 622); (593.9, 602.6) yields 1.01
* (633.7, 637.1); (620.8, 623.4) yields 1.19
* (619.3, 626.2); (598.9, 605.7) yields 0.95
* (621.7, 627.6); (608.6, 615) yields 0.92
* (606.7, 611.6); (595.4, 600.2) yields 1.08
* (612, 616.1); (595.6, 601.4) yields 1.04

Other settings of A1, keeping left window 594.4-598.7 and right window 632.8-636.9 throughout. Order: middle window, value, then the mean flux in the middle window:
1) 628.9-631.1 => 0.044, 29.4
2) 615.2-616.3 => 0.124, 27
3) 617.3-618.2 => 0.011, 30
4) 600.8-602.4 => -0.020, 30.6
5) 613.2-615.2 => -0.024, 30.9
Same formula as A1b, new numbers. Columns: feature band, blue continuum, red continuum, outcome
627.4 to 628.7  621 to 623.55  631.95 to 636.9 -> -0.02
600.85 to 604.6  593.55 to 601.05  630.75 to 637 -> -0.02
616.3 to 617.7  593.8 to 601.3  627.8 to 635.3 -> 0.14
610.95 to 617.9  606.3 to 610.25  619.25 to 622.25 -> 0.02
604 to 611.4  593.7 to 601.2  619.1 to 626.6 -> -0.08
